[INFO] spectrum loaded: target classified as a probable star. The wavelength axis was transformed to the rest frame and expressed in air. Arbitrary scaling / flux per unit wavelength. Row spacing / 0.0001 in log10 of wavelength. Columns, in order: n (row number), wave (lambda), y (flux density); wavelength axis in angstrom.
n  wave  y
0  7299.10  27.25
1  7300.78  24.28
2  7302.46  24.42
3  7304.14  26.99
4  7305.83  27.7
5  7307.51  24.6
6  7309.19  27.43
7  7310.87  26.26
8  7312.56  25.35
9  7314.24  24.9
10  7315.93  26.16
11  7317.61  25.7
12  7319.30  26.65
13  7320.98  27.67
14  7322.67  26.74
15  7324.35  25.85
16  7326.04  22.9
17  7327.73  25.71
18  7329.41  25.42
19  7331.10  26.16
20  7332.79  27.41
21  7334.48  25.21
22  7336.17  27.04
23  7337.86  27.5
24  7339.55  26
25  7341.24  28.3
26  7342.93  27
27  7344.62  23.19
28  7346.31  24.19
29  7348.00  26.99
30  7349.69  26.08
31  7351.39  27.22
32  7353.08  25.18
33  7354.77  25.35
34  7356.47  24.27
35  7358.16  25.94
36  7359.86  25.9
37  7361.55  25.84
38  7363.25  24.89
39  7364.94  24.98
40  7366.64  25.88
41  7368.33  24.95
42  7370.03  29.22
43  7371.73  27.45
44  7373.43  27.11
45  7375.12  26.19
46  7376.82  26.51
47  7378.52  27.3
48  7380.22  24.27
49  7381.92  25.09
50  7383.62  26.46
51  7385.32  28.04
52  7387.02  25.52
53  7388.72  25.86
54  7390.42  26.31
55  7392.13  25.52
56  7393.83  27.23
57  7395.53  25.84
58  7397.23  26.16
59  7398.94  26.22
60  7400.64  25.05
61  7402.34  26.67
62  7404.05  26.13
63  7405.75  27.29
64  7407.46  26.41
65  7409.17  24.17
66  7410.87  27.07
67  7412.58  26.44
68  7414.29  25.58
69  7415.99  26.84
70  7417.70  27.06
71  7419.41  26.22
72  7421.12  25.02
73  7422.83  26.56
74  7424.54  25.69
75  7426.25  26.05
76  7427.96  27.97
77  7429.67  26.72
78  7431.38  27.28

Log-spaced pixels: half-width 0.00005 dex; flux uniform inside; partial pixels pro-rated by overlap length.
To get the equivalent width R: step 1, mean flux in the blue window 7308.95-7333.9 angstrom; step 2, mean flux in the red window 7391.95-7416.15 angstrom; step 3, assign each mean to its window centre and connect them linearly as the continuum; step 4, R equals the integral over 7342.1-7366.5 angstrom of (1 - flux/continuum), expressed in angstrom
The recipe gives 0.5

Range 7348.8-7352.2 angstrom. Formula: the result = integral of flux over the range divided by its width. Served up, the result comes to 26.6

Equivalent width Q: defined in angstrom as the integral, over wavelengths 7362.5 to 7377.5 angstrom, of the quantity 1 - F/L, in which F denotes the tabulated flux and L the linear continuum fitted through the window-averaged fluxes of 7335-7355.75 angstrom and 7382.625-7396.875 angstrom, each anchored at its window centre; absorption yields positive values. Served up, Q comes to -0.1 angstrom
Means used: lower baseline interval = 26.1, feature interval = 26.4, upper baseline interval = 26.3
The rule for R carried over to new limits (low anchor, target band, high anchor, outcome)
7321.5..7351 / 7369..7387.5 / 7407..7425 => -0.43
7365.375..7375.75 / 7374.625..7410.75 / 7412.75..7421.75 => 0.49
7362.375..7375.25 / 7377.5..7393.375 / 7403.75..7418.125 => 0.16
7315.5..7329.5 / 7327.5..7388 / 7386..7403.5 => -0.31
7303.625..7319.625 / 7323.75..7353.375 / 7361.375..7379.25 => 0.31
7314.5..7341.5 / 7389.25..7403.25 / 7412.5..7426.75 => 0.02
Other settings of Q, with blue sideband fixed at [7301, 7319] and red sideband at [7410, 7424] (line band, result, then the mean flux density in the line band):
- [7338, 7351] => -0.02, 26.1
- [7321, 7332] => 0.14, 25.6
